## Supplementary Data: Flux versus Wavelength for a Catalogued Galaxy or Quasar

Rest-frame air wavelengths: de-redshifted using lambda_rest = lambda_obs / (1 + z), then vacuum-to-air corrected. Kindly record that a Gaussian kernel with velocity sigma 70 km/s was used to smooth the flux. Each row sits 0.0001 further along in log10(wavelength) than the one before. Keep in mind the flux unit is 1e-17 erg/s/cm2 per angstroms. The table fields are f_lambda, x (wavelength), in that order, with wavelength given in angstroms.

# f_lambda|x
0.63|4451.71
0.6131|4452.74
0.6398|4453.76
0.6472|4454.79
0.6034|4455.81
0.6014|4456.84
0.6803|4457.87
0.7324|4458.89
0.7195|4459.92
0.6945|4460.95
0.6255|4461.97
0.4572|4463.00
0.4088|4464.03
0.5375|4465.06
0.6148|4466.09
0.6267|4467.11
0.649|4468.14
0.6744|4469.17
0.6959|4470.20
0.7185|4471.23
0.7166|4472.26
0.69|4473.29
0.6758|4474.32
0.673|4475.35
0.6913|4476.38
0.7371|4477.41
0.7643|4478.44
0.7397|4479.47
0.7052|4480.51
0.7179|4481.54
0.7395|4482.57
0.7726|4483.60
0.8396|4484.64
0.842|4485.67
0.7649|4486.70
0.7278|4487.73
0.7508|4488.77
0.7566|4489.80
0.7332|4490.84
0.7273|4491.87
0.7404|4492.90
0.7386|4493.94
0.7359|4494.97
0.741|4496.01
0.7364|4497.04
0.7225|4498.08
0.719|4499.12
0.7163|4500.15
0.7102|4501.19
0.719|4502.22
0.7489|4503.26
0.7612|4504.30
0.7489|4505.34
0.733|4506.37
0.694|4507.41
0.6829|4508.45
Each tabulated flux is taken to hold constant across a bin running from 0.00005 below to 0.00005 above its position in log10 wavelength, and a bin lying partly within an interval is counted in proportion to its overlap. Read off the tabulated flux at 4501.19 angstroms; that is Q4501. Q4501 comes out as 0.7102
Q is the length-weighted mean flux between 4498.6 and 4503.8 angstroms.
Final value 0.723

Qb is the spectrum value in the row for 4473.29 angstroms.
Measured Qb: 0.69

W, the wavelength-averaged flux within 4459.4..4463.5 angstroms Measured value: 0.625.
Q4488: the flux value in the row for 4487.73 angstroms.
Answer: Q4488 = 0.7278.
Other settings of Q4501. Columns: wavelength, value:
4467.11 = 0.6267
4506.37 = 0.733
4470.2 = 0.6959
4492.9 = 0.7404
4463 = 0.4572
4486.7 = 0.7649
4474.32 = 0.6758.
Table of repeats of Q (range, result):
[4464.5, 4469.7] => 0.619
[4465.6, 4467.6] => 0.623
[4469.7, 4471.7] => 0.707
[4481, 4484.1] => 0.744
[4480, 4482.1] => 0.713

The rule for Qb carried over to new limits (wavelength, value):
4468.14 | 0.649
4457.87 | 0.6803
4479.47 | 0.7397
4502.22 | 0.719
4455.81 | 0.6034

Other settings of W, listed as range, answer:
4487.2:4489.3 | 0.74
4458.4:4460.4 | 0.725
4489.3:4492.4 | 0.74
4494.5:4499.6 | 0.73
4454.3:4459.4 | 0.654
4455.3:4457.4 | 0.603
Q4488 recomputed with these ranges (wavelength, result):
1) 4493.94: 0.7386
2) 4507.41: 0.694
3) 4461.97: 0.6255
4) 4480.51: 0.7052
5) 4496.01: 0.741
